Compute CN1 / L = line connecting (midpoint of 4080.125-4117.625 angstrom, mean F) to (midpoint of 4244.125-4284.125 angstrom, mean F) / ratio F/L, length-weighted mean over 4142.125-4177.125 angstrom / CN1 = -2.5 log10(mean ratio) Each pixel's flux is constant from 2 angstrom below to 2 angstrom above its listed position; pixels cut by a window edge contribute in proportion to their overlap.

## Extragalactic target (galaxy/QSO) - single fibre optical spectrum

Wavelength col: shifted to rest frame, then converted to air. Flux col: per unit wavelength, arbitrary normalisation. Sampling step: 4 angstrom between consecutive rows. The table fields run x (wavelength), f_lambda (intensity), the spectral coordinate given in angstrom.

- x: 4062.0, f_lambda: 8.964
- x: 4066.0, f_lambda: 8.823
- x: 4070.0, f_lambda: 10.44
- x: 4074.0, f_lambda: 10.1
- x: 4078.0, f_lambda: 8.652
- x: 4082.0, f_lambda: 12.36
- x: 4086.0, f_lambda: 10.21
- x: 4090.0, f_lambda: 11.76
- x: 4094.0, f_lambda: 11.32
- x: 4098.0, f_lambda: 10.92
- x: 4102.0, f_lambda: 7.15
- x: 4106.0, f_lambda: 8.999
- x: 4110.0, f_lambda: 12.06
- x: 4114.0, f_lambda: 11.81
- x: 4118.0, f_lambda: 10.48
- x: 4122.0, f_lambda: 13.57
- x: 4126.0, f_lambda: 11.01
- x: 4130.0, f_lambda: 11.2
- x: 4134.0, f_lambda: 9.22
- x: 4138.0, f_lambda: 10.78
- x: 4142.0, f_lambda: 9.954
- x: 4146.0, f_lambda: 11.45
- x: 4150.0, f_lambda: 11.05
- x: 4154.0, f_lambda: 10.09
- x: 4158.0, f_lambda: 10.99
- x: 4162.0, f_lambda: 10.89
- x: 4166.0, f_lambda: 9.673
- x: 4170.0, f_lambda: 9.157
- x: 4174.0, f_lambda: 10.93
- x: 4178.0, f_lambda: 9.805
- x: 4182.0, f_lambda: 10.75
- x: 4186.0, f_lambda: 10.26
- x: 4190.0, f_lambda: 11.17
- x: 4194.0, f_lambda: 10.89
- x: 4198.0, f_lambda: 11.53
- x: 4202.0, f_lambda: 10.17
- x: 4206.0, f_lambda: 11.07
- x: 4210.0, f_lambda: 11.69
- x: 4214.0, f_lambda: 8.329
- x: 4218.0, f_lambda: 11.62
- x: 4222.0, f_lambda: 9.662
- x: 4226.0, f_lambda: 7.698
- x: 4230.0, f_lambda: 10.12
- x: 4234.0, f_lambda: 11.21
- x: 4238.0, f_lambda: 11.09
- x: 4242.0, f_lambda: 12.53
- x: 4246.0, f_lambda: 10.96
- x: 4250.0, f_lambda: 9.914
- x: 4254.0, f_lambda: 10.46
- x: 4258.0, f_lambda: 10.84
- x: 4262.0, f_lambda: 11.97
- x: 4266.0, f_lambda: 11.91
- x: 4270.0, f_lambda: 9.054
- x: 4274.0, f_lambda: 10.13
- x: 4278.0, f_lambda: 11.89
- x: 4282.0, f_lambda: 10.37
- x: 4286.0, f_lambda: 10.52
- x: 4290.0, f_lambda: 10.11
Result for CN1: 0.03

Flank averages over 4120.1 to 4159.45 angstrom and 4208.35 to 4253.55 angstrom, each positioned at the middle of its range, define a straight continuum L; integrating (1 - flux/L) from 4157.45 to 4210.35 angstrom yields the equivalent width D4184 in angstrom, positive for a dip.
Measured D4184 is 0.4 angstrom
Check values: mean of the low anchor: 10.9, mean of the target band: 10.6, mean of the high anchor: 10.4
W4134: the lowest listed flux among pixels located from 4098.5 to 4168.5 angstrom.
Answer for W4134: 7.15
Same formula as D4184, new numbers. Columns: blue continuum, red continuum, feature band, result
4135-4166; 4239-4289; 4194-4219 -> 0.1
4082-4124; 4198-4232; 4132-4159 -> 0.3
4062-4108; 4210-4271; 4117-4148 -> -2.4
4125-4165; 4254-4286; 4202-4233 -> 1.9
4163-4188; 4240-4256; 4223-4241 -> 1.1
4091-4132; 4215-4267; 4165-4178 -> 1.0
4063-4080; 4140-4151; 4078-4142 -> -3.8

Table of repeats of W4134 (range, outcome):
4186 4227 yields 7.698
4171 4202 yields 9.805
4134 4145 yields 9.22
